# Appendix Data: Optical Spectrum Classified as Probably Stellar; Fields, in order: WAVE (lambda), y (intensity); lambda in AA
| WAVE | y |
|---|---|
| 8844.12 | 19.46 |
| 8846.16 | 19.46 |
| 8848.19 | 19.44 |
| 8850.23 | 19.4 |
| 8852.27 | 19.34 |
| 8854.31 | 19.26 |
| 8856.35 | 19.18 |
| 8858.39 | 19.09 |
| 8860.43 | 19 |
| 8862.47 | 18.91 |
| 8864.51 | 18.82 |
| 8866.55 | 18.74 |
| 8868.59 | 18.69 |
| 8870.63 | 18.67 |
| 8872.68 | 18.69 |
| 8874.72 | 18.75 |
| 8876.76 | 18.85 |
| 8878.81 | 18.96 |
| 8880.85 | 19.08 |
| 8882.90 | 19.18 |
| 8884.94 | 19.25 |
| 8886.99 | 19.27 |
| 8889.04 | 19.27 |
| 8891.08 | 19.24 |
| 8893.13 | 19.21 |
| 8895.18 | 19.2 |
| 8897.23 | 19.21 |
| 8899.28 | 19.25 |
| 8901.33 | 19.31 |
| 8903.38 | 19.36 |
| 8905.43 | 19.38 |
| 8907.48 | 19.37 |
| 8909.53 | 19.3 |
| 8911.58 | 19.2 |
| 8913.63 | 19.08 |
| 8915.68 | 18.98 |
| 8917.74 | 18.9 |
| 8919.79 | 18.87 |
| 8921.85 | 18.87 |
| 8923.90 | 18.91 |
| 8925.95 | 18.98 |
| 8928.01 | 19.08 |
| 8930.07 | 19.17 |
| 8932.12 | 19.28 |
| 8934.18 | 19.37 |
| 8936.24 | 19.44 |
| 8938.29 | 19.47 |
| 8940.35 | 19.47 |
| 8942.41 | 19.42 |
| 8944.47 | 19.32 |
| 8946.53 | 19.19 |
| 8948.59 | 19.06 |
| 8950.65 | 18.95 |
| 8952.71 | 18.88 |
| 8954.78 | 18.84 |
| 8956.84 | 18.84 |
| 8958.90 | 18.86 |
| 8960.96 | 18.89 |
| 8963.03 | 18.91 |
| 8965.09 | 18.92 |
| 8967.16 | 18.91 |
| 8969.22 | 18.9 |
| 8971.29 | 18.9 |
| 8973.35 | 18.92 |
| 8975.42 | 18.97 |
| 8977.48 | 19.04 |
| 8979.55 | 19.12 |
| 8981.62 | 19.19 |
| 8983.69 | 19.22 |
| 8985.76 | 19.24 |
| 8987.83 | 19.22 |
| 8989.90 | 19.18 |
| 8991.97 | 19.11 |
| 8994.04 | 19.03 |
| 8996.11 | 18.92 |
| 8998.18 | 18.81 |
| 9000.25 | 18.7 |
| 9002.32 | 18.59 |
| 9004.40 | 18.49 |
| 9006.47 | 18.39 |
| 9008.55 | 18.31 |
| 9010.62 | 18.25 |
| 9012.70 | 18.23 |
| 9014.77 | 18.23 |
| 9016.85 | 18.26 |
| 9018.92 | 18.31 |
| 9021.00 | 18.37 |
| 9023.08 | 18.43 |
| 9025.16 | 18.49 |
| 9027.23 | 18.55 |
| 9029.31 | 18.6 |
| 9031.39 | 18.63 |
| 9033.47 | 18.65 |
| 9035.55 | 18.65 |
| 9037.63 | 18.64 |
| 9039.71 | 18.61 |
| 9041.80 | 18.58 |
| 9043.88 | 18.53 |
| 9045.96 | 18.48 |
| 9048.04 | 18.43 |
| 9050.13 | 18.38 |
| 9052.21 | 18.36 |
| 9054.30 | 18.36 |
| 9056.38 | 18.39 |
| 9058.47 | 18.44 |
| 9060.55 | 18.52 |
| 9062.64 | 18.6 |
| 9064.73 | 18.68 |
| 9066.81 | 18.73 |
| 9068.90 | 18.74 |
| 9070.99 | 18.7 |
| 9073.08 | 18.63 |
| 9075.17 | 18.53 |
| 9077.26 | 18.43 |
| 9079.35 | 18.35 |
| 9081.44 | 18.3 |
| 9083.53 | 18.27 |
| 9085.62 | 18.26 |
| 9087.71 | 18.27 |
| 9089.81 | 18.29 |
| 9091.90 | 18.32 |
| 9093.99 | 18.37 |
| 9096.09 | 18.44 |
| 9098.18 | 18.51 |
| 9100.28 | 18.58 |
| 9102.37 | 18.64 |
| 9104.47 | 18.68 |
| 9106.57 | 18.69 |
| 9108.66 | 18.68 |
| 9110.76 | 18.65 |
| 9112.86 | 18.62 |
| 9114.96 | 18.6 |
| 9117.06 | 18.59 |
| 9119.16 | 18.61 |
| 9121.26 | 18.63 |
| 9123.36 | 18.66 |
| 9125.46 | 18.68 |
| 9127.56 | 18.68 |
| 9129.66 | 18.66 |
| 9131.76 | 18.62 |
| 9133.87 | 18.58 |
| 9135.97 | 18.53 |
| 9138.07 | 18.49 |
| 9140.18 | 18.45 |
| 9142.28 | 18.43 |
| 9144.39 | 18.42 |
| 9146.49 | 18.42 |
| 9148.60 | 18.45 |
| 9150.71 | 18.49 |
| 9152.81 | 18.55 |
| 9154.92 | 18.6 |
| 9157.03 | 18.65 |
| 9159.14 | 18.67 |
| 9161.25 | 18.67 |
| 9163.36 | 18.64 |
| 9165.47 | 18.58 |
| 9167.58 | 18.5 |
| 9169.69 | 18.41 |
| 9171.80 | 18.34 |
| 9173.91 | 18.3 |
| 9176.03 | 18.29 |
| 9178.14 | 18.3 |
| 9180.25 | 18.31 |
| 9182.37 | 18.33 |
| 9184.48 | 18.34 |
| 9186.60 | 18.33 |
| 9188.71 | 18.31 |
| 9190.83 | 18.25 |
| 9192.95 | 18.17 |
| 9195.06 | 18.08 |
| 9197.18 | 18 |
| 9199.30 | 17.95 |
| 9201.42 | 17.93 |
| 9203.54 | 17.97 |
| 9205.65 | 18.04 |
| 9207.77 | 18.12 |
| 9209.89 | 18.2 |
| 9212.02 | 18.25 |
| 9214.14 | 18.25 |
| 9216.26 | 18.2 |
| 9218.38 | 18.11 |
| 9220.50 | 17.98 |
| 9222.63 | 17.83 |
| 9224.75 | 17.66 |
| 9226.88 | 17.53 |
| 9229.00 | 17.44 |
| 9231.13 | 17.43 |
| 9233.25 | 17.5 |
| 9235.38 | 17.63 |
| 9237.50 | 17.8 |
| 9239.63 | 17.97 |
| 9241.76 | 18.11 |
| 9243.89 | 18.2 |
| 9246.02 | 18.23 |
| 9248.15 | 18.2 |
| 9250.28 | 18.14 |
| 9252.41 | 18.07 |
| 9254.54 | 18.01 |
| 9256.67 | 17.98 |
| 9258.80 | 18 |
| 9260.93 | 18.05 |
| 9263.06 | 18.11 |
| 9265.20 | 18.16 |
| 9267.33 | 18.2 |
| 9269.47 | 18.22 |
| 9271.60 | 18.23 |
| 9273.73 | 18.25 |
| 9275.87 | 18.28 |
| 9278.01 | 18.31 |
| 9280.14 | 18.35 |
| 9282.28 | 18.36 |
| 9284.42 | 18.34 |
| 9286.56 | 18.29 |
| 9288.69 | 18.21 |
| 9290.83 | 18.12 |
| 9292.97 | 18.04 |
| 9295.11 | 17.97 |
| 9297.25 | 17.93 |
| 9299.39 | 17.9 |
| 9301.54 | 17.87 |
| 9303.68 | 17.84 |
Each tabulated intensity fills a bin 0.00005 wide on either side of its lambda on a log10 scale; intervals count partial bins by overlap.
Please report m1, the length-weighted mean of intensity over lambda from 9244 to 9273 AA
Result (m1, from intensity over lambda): 18.1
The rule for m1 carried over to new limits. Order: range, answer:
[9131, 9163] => 18.5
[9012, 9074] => 18.5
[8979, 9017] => 18.8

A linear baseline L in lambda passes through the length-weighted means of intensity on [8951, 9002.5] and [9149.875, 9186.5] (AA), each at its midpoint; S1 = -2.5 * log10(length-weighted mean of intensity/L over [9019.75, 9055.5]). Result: 0.02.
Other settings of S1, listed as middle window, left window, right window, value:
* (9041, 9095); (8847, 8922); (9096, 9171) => 0.015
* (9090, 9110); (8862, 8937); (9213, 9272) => -0.006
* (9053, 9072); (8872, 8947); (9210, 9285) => 0.005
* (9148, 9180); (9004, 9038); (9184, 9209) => -0.019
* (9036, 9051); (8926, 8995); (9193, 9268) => 0.014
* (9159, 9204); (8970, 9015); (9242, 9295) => 0.005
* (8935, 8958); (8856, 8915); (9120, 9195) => -0.013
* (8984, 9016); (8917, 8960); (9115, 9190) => 0.012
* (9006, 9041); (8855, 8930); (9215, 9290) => 0.014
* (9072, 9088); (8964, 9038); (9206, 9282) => 0.007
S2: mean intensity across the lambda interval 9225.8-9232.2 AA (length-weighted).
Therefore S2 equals 17.5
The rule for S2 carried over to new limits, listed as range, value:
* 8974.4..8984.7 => 19.1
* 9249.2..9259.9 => 18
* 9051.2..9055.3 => 18.3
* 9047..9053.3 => 18.4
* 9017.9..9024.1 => 18.4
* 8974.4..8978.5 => 19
